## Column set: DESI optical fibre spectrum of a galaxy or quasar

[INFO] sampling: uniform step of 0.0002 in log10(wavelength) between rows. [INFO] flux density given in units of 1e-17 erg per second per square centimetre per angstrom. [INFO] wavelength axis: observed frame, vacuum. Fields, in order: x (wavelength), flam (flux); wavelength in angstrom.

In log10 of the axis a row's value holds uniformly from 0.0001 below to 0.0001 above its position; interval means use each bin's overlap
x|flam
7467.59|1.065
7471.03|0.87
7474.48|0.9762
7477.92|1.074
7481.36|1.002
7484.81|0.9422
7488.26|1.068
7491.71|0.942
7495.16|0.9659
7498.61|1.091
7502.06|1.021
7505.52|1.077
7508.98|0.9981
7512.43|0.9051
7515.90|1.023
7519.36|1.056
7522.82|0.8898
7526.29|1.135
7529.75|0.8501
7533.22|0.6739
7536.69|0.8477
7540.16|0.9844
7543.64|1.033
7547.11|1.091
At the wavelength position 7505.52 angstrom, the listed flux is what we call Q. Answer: 1.077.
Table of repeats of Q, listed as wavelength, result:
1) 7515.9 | 1.023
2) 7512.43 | 0.9051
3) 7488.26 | 1.068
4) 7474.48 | 0.9762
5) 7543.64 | 1.033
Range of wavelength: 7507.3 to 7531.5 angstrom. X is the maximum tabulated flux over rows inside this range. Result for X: 1.135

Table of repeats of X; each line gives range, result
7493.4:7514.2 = 1.091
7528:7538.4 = 0.8501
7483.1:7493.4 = 1.068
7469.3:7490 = 1.074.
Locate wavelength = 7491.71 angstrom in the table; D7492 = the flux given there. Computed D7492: 0.942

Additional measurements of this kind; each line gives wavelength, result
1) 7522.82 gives 0.8898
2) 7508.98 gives 0.9981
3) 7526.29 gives 1.135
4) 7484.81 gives 0.9422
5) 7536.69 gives 0.8477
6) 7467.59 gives 1.065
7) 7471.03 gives 0.87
